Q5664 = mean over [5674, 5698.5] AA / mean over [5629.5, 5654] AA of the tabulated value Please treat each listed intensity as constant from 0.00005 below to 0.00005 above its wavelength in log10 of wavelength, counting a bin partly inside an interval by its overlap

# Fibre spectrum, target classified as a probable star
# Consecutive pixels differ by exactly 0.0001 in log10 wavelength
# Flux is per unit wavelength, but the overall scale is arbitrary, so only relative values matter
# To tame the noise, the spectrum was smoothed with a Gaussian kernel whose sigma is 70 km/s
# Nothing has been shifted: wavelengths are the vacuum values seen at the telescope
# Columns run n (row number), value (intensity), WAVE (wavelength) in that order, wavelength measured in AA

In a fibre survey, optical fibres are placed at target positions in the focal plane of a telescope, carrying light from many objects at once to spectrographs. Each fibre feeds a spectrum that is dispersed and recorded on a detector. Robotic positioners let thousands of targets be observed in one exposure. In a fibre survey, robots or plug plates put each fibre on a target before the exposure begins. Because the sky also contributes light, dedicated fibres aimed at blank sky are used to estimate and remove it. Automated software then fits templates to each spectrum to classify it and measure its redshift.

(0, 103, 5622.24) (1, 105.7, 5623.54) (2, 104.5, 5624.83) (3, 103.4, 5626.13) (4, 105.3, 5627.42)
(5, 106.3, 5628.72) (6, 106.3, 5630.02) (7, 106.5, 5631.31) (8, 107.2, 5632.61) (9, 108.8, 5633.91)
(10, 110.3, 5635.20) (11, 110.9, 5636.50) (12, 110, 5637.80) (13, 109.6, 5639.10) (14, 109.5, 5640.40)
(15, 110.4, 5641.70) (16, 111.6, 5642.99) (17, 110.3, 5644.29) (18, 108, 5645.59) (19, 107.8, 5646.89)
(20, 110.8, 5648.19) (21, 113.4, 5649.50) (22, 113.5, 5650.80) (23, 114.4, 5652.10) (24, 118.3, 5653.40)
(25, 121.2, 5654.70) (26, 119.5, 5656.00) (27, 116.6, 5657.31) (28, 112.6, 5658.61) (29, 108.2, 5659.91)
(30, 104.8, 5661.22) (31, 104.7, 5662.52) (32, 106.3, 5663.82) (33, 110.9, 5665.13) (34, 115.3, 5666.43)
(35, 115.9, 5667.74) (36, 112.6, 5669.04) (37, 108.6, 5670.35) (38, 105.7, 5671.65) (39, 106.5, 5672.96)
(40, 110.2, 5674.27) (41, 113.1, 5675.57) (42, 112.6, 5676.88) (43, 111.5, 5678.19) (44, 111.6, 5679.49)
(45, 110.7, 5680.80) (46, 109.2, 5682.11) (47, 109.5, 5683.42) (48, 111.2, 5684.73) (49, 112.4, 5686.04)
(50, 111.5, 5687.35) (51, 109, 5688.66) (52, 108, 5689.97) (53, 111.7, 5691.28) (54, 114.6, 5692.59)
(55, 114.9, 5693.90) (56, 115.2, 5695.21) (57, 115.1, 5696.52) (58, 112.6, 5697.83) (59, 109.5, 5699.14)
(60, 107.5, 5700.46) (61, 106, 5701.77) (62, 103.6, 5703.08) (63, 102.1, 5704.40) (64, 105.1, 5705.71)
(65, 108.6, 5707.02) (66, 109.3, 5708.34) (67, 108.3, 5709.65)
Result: 1.01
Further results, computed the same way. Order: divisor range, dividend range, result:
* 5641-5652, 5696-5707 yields 0.97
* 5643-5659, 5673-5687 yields 0.98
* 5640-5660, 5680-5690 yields 0.97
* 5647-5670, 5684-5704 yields 0.98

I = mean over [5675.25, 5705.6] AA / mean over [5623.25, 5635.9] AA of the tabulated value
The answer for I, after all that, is 1.04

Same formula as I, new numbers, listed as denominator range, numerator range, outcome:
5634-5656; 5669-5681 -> 0.98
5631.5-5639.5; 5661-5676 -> 1.00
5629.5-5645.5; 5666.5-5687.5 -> 1.01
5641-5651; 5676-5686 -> 1.00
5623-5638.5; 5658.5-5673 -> 1.02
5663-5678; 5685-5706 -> 0.99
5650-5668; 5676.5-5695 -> 0.99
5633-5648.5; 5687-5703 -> 1.01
